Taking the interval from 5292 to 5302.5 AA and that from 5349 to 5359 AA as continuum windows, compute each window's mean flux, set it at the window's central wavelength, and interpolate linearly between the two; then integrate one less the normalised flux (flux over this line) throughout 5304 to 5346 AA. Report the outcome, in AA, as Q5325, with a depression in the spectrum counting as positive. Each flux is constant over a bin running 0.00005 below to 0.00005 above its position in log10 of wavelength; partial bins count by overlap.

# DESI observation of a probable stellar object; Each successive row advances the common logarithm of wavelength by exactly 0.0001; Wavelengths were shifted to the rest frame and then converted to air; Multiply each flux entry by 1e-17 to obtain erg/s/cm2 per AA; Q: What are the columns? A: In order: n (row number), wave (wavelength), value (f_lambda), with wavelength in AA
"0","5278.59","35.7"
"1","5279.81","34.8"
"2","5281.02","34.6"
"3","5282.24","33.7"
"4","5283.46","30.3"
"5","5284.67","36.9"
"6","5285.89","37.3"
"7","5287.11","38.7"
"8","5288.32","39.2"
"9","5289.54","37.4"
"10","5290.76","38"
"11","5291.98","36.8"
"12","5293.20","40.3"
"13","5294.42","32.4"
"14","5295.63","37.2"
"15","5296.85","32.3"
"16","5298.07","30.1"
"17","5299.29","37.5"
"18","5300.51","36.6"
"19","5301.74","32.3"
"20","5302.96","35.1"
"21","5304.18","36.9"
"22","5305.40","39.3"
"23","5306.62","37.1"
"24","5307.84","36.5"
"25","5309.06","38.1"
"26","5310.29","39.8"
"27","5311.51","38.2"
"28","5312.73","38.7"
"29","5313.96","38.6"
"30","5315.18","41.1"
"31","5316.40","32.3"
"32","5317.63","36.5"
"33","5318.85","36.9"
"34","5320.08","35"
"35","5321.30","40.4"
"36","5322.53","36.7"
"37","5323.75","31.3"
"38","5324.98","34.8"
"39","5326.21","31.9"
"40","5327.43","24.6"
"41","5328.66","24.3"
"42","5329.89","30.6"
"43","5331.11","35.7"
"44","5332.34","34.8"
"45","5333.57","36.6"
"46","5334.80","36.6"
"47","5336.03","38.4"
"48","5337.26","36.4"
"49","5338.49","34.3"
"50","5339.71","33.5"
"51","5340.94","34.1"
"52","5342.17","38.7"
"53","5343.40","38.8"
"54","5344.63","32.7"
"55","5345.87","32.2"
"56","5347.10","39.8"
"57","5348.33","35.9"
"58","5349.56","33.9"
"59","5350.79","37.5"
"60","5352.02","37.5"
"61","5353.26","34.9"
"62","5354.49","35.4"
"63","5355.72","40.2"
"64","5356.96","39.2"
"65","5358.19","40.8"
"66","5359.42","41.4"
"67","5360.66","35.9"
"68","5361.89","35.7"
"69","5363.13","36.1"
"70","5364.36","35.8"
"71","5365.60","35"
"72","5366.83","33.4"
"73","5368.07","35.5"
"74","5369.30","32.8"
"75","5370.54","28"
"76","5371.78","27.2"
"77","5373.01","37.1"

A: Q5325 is 0.8 AA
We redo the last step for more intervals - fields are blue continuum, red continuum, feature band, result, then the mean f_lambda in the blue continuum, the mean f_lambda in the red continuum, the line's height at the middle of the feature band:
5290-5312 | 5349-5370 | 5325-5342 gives 1.4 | 36.4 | 36.5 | 36.4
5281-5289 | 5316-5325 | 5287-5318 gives -0.9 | 35.9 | 35.6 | 35.8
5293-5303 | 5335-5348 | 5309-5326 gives -0.8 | 34.6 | 35.9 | 35.2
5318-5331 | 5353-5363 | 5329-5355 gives 0.0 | 32.9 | 38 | 35.5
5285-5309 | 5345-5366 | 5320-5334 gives 1.4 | 36.4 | 36.9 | 36.6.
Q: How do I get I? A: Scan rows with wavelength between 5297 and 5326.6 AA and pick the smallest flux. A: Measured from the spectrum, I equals 30.1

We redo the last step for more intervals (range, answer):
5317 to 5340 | 24.3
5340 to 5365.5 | 32.2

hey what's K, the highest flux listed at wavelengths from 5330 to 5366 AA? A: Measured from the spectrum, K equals 41.4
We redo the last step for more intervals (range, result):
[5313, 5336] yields 41.1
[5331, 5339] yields 38.4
